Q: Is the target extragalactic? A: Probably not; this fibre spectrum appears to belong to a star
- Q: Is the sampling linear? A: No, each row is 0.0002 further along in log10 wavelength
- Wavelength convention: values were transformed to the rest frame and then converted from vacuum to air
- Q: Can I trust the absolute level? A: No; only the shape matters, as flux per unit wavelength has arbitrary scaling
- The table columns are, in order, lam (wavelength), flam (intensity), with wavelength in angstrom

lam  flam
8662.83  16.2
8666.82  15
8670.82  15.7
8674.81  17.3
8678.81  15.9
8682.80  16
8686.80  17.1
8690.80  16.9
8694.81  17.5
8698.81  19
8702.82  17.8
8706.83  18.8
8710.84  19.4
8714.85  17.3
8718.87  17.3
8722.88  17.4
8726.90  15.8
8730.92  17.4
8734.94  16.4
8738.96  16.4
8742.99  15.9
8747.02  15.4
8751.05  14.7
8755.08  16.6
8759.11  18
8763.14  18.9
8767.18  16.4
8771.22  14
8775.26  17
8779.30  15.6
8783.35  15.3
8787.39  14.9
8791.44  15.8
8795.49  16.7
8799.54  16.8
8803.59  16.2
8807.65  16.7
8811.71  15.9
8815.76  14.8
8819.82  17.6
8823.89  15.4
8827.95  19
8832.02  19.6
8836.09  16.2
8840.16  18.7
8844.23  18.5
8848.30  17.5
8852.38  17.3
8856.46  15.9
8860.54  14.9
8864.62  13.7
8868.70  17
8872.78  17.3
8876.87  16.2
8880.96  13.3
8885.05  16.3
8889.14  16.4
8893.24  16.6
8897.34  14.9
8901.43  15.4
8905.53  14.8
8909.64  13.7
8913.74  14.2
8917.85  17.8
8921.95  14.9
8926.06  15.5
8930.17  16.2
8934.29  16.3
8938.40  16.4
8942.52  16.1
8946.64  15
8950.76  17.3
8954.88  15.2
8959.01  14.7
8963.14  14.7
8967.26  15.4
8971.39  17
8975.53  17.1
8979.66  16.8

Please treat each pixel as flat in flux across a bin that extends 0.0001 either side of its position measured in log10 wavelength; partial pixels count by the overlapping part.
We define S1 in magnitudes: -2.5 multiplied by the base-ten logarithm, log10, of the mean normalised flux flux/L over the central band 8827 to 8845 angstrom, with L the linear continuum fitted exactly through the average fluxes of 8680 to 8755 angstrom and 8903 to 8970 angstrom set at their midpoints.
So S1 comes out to -0.14 mag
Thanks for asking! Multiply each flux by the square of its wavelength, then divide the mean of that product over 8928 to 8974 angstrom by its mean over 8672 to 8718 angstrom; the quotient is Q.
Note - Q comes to 0.96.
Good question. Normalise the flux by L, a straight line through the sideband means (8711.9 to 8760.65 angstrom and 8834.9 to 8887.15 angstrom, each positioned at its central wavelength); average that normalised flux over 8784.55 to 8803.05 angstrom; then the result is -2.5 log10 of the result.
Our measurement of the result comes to 0.030 mag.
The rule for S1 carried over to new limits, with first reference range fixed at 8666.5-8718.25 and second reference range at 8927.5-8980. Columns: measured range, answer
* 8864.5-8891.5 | 0.03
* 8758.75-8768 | -0.06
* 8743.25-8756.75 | 0.09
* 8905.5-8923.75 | 0.07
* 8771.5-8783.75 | 0.07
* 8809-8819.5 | 0.06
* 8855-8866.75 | 0.11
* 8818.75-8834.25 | -0.08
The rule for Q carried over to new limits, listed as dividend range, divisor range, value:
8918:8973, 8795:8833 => 0.97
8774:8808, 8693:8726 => 0.91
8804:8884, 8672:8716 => 0.98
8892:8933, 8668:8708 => 0.95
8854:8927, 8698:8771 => 0.94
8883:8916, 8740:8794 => 0.98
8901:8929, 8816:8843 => 0.88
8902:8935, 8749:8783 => 0.97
